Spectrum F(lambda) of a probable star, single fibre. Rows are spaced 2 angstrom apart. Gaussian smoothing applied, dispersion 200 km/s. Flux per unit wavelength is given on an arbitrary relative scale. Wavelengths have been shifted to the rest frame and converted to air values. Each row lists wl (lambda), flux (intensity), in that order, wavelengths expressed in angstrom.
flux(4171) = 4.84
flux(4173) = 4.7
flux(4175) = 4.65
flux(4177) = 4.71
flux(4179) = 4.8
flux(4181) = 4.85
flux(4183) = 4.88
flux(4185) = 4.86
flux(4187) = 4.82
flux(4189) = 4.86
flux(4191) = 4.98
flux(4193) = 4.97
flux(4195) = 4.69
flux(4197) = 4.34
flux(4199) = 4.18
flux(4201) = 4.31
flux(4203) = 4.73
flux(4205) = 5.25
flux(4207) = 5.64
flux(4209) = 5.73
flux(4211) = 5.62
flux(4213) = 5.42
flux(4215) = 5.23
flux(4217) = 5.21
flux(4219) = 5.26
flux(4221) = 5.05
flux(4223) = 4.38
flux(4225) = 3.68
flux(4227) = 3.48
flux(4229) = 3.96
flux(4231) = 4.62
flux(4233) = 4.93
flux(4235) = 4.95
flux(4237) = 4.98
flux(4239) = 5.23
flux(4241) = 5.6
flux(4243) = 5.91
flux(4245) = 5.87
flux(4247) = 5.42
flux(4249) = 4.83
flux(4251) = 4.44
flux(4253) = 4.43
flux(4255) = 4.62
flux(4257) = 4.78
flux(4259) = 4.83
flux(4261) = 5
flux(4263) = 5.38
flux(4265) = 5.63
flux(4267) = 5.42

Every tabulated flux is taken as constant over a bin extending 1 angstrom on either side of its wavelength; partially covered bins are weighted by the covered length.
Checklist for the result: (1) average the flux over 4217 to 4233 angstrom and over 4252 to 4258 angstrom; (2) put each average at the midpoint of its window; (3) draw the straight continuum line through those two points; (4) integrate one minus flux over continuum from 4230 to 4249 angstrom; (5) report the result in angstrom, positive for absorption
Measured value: -3.08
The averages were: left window 4.44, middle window 5.26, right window 4.61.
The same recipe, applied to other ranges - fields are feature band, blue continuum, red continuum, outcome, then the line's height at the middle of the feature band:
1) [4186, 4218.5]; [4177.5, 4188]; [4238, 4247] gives 0.60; 5.09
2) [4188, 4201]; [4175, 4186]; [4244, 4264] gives 0.51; 4.83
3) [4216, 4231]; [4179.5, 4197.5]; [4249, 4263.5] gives 1.09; 4.79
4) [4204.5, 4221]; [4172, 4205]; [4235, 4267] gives -1.76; 4.88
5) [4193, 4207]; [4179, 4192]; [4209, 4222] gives 1.12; 5.09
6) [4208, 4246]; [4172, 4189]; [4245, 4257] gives -1.42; 4.83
